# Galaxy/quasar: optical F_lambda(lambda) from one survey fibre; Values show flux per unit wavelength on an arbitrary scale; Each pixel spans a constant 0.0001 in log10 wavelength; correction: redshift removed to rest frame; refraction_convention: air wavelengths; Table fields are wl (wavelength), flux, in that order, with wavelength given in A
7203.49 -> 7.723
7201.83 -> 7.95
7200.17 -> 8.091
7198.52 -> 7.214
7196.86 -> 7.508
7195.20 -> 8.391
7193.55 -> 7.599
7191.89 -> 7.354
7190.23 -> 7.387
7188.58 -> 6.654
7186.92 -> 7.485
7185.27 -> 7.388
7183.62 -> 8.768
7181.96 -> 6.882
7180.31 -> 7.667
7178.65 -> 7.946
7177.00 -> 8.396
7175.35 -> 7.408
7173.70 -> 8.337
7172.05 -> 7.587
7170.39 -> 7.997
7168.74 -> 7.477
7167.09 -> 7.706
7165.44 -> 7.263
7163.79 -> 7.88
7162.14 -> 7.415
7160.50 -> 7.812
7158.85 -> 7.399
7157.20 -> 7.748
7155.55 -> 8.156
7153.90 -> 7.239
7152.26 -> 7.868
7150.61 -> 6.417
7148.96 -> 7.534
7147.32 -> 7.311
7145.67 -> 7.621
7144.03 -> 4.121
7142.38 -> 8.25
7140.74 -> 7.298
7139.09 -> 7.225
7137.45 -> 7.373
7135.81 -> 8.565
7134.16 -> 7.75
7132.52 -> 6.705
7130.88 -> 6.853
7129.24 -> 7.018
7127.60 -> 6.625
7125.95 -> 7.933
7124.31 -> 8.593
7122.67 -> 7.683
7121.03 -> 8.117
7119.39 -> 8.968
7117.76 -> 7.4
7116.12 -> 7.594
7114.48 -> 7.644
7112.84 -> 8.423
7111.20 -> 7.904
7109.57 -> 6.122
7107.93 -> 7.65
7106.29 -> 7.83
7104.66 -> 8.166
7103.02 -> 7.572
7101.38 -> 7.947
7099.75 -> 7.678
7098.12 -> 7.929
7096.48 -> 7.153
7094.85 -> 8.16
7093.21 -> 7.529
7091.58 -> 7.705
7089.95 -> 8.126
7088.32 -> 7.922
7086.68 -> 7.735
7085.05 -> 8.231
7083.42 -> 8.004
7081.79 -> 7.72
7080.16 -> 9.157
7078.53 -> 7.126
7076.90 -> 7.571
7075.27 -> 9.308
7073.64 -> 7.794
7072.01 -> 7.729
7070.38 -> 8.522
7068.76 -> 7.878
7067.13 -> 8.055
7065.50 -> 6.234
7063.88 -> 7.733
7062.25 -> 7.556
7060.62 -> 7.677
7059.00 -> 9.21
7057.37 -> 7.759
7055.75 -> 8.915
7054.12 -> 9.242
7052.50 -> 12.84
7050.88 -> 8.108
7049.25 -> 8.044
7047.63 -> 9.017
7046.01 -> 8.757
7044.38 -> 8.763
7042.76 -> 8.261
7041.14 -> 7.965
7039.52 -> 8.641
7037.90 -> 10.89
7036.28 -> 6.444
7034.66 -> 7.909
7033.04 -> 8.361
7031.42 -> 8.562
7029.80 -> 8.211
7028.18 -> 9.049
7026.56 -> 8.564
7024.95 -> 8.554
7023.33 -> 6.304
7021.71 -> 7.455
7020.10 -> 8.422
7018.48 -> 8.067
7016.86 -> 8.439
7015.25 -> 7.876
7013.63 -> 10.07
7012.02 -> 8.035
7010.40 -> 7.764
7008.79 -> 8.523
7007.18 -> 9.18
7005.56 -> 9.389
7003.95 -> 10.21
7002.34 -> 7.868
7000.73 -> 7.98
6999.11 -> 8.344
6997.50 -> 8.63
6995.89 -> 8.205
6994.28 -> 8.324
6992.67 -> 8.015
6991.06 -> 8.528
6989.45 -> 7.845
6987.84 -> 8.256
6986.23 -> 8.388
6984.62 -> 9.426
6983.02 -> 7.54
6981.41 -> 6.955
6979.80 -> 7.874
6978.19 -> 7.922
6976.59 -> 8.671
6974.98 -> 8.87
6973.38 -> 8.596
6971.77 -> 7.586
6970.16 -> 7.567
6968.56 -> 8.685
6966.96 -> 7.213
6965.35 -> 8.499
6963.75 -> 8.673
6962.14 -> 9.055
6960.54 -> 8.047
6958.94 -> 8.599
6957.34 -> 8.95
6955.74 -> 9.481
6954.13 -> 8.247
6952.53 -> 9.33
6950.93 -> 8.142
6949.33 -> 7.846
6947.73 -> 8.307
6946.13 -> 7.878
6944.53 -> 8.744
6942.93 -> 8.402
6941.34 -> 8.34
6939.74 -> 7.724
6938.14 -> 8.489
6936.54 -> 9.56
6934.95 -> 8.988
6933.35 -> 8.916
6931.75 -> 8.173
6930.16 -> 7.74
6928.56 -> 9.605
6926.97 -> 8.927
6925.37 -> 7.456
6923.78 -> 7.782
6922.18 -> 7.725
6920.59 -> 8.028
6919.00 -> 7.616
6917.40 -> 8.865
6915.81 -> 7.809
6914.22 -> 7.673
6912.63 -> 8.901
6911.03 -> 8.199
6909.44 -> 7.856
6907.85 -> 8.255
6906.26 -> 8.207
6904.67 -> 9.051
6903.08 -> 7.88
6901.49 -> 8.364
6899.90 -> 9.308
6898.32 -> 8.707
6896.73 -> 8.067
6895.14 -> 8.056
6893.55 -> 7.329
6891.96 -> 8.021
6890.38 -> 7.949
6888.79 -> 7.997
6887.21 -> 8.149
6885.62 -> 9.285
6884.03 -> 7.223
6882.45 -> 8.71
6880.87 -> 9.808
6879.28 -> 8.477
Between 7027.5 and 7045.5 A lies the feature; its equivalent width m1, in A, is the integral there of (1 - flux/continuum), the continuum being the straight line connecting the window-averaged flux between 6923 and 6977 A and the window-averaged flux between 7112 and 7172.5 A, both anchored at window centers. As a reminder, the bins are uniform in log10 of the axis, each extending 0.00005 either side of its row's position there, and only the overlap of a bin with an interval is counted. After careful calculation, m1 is -0.96 A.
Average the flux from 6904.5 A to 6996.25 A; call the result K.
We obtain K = 8.32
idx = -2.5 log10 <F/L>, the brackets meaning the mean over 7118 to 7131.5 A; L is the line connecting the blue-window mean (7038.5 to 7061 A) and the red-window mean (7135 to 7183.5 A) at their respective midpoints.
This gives 0.03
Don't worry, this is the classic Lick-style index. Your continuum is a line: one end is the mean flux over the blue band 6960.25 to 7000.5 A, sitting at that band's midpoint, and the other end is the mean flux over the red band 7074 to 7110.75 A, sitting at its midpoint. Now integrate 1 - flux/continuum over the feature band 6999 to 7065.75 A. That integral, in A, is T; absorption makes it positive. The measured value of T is -3.6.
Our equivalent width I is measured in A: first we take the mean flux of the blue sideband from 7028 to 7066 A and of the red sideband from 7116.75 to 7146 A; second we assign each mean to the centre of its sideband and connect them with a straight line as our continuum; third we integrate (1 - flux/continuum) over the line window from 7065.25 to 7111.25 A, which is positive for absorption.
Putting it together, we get 1.0 A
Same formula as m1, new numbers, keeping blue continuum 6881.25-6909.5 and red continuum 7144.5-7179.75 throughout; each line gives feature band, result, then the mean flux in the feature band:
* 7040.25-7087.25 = -2.7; 8.31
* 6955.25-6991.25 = -1.0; 8.3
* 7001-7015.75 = -1.4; 8.76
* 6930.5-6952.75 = -0.8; 8.45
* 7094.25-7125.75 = -0.3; 7.82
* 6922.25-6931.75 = -0.1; 8.25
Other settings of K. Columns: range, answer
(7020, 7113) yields 8.13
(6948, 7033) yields 8.36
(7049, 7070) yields 8.42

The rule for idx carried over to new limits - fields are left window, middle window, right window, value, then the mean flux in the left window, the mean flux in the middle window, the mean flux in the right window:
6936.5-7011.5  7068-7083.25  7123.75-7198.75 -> -0.03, 8.38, 8.09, 7.5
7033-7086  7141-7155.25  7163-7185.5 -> 0.12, 8.34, 7.1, 7.77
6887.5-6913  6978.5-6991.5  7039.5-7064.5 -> 0.05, 8.25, 8.08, 8.66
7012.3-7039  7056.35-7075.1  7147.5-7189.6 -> 0.03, 8.32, 7.9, 7.61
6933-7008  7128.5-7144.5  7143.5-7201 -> 0.07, 8.43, 7.18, 7.53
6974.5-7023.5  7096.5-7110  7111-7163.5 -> 0.01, 8.32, 7.62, 7.52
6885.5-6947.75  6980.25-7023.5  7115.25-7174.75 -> -0.04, 8.3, 8.32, 7.52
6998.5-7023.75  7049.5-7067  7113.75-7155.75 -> -0.06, 8.4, 8.49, 7.45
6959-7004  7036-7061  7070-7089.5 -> -0.09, 8.25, 8.85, 8.06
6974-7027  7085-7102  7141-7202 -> 0.01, 8.32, 7.81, 7.54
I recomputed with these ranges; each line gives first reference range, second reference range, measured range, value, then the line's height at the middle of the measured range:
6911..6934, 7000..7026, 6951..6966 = -0.8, 8.29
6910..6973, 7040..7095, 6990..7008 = -0.6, 8.3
